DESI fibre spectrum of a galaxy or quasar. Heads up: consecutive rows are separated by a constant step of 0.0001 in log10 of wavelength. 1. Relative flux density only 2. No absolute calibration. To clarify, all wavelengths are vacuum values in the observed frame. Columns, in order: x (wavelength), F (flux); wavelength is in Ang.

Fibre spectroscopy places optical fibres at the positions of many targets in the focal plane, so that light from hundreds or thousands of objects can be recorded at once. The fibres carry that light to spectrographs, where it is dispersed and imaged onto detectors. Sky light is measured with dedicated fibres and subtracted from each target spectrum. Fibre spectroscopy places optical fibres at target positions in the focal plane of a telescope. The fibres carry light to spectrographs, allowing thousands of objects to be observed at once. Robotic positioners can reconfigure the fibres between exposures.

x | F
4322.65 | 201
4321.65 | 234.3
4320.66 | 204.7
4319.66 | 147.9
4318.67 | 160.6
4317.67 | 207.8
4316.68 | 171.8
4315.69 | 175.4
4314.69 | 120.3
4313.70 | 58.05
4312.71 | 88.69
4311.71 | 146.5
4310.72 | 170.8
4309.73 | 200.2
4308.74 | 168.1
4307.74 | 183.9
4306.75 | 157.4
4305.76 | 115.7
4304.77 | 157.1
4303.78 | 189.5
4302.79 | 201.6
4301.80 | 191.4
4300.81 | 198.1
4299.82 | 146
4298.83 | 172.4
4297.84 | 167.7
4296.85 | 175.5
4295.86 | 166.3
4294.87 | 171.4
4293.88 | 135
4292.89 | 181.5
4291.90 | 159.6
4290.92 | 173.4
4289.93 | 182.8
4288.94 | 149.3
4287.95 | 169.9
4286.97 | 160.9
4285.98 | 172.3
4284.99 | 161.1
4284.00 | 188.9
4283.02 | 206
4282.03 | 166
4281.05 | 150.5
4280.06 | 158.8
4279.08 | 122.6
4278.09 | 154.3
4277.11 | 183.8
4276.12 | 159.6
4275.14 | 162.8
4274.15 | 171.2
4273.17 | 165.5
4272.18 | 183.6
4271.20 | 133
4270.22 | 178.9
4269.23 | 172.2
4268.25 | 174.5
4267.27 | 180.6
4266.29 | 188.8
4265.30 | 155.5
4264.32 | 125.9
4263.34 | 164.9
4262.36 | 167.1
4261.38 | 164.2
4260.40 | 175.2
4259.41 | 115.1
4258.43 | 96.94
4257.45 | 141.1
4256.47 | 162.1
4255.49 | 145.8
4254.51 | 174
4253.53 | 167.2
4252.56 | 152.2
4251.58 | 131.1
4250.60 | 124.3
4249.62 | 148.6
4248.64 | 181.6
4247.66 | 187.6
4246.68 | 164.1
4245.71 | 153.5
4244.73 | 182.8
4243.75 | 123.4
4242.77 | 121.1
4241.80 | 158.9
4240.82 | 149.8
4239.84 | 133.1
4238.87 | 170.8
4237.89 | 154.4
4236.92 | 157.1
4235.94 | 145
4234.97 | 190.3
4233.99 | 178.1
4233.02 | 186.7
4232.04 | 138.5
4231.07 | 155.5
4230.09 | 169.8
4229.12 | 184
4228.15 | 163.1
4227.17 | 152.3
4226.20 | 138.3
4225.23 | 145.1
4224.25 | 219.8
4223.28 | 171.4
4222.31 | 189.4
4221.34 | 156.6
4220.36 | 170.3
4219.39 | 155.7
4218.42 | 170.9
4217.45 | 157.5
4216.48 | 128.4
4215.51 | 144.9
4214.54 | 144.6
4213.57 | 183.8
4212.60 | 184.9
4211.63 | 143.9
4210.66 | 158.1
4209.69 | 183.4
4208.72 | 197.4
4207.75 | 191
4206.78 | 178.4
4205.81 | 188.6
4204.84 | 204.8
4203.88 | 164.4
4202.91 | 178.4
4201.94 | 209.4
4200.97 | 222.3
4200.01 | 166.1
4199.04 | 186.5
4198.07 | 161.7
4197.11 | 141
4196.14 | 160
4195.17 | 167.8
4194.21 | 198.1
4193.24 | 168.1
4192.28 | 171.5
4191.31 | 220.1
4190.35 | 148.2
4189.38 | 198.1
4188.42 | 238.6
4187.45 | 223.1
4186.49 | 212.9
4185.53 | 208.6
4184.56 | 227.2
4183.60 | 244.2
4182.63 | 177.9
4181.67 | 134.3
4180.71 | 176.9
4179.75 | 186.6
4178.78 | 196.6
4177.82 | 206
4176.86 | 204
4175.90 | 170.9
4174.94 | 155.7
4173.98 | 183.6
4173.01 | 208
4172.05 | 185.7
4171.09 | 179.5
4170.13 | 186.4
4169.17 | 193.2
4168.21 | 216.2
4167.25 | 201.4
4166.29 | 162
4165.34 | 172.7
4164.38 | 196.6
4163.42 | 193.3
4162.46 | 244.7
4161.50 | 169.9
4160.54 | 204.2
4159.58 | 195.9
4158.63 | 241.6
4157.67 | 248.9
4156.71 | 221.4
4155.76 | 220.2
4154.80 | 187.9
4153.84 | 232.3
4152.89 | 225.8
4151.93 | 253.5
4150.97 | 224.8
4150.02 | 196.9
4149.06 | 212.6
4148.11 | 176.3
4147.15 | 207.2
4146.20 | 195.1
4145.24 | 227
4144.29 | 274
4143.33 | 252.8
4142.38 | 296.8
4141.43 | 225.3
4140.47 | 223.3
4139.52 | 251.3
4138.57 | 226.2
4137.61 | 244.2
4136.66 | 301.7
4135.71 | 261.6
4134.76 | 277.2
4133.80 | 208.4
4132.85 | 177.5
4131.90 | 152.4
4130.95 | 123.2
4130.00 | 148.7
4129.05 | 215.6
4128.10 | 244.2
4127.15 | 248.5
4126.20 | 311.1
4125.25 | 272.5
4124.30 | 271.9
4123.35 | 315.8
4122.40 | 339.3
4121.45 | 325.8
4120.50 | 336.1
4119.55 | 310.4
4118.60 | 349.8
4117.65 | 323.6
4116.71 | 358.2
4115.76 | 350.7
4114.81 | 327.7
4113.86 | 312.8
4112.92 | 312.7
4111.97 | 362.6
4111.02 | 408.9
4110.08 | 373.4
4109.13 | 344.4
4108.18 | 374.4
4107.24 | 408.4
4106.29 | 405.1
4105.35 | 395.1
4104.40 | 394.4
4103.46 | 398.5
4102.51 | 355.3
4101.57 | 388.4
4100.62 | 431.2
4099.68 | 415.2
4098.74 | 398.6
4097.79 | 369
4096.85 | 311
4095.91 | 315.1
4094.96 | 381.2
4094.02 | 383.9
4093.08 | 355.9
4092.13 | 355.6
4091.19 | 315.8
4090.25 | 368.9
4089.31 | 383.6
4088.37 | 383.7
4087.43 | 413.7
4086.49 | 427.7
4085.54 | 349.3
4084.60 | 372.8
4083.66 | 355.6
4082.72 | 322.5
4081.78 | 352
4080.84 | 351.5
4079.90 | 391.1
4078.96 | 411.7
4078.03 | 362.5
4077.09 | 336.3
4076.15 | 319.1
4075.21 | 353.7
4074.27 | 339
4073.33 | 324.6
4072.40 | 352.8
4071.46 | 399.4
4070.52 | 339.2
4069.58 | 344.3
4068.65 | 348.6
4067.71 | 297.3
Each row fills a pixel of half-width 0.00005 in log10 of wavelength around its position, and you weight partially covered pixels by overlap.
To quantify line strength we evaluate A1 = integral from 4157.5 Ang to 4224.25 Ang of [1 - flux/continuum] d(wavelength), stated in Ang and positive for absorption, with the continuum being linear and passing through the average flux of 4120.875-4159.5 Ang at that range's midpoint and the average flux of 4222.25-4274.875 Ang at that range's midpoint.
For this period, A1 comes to 4.9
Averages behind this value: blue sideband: 236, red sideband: 159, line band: 186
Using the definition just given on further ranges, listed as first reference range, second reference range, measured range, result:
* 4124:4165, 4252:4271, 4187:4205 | 0.9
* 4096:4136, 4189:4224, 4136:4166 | 4.5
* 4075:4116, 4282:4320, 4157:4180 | 7.8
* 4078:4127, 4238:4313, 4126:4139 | 4.1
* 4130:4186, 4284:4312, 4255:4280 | 2.8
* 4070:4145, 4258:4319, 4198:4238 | 9.8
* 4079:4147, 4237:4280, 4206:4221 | 2.9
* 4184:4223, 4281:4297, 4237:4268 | 3.6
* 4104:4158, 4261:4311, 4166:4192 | 5.0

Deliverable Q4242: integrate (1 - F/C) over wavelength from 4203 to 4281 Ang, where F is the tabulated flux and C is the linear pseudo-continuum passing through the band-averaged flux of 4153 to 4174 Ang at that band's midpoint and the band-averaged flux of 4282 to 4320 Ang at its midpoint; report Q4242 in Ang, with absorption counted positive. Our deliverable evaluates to 8.3 Ang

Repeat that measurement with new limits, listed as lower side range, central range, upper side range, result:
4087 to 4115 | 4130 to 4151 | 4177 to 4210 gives 5.1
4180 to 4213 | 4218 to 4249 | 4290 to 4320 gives 2.6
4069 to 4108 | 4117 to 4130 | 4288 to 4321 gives 1.7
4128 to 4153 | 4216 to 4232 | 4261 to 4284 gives 2.0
